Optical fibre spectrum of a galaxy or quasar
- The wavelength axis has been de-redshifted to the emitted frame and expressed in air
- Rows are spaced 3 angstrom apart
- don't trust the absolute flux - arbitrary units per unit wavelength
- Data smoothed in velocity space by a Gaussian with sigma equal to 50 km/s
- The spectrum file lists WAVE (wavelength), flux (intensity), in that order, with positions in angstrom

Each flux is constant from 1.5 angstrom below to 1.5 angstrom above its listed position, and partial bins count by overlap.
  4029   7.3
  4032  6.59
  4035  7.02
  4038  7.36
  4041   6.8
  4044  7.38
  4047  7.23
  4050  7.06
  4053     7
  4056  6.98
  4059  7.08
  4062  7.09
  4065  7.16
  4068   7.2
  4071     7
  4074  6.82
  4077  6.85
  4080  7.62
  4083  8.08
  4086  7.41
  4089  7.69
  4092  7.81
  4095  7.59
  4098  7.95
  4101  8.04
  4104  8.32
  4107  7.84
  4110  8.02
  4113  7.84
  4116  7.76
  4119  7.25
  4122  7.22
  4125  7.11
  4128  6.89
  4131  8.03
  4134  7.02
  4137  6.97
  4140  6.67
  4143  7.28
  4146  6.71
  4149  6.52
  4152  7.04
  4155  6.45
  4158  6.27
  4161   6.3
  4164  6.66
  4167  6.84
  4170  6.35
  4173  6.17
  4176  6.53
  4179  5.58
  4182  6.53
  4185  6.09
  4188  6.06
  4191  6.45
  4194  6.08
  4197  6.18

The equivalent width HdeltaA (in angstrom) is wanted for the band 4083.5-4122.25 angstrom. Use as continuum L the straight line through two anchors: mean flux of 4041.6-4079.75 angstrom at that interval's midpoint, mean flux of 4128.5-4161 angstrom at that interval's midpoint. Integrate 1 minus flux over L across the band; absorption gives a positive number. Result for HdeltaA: -4.4 angstrom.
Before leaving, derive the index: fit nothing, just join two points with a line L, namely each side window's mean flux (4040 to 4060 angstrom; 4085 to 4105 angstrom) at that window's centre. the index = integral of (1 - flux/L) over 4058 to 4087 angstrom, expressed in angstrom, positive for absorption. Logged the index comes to 0.9 angstrom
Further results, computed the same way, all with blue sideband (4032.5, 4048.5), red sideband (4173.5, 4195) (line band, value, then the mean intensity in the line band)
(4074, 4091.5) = -1.63 angstrom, 7.49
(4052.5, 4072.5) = -0.28 angstrom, 7.08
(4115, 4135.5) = -2.31 angstrom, 7.32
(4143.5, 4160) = -0.59 angstrom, 6.63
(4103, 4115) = -2.34 angstrom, 7.98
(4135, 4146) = -0.79 angstrom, 6.94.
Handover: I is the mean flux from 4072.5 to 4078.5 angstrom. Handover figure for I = 6.83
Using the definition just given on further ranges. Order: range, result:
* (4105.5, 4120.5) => 7.74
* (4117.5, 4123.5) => 7.23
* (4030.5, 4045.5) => 7.03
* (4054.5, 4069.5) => 7.1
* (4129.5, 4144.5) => 7.19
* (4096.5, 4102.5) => 8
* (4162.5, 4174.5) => 6.5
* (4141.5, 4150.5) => 6.84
